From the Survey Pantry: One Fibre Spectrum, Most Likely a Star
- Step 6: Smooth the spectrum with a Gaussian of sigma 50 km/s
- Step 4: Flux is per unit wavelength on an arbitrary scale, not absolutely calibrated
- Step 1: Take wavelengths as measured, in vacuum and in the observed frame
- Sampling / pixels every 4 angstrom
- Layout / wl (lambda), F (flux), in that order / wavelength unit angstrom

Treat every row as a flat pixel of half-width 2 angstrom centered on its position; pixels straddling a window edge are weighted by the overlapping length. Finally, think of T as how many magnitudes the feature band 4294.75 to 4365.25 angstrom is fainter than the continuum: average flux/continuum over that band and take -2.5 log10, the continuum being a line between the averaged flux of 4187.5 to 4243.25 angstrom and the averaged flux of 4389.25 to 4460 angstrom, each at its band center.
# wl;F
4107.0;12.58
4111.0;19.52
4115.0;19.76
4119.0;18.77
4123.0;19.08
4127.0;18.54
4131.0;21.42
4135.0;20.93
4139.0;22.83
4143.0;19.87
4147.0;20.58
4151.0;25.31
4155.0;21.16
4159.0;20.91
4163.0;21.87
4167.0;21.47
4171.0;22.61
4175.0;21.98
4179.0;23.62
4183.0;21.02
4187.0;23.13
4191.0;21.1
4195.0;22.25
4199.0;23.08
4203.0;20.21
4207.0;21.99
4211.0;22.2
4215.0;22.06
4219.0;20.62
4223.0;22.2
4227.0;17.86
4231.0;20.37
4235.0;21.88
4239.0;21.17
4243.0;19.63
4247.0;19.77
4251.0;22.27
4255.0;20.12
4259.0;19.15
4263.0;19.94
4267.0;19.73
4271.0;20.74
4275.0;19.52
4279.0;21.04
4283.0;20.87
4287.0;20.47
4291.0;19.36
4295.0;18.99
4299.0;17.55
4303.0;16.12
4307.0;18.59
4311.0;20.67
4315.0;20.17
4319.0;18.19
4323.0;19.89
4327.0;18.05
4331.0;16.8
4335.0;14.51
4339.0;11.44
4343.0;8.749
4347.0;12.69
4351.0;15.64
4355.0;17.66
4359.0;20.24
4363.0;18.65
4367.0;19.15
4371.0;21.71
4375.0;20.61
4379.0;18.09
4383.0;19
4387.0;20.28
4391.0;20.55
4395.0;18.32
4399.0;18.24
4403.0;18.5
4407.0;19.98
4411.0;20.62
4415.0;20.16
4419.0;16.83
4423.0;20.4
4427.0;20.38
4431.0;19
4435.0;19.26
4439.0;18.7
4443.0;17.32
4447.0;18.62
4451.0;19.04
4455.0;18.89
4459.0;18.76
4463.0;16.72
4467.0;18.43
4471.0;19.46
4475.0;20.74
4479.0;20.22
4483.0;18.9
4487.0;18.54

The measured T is 0.19 mag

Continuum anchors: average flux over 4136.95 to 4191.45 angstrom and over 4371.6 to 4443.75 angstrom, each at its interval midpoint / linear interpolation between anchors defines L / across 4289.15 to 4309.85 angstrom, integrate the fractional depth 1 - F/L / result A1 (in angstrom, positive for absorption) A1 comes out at 2.3 angstrom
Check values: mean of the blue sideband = 22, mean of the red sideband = 19.3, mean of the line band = 18.2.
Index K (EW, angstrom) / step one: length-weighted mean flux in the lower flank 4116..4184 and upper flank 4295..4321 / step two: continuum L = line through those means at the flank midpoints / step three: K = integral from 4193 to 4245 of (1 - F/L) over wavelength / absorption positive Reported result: -2.8 angstrom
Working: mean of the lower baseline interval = 21.3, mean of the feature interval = 21.2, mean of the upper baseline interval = 18.6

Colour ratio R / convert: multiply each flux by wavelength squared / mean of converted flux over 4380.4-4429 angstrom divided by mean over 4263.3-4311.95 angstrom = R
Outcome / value 1.1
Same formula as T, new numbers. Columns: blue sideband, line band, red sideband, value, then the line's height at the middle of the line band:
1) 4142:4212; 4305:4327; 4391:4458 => 0.05 mag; 20.3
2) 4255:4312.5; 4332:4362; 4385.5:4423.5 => 0.31 mag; 19.4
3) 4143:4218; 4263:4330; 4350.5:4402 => 0.05 mag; 20.3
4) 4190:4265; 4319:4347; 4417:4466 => 0.30 mag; 19.8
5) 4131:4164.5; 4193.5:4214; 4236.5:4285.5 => -0.05 mag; 21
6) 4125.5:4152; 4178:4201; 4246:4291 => -0.07 mag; 20.9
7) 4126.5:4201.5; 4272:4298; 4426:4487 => 0.04 mag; 20.6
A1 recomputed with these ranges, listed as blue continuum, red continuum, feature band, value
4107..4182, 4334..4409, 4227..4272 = -2.2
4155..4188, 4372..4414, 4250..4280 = 1.0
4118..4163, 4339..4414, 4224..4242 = -0.5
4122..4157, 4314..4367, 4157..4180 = -1.8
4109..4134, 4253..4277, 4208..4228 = -1.4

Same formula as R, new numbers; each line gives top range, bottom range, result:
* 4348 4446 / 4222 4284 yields 1.00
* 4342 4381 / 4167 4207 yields 0.86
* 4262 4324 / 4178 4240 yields 0.94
